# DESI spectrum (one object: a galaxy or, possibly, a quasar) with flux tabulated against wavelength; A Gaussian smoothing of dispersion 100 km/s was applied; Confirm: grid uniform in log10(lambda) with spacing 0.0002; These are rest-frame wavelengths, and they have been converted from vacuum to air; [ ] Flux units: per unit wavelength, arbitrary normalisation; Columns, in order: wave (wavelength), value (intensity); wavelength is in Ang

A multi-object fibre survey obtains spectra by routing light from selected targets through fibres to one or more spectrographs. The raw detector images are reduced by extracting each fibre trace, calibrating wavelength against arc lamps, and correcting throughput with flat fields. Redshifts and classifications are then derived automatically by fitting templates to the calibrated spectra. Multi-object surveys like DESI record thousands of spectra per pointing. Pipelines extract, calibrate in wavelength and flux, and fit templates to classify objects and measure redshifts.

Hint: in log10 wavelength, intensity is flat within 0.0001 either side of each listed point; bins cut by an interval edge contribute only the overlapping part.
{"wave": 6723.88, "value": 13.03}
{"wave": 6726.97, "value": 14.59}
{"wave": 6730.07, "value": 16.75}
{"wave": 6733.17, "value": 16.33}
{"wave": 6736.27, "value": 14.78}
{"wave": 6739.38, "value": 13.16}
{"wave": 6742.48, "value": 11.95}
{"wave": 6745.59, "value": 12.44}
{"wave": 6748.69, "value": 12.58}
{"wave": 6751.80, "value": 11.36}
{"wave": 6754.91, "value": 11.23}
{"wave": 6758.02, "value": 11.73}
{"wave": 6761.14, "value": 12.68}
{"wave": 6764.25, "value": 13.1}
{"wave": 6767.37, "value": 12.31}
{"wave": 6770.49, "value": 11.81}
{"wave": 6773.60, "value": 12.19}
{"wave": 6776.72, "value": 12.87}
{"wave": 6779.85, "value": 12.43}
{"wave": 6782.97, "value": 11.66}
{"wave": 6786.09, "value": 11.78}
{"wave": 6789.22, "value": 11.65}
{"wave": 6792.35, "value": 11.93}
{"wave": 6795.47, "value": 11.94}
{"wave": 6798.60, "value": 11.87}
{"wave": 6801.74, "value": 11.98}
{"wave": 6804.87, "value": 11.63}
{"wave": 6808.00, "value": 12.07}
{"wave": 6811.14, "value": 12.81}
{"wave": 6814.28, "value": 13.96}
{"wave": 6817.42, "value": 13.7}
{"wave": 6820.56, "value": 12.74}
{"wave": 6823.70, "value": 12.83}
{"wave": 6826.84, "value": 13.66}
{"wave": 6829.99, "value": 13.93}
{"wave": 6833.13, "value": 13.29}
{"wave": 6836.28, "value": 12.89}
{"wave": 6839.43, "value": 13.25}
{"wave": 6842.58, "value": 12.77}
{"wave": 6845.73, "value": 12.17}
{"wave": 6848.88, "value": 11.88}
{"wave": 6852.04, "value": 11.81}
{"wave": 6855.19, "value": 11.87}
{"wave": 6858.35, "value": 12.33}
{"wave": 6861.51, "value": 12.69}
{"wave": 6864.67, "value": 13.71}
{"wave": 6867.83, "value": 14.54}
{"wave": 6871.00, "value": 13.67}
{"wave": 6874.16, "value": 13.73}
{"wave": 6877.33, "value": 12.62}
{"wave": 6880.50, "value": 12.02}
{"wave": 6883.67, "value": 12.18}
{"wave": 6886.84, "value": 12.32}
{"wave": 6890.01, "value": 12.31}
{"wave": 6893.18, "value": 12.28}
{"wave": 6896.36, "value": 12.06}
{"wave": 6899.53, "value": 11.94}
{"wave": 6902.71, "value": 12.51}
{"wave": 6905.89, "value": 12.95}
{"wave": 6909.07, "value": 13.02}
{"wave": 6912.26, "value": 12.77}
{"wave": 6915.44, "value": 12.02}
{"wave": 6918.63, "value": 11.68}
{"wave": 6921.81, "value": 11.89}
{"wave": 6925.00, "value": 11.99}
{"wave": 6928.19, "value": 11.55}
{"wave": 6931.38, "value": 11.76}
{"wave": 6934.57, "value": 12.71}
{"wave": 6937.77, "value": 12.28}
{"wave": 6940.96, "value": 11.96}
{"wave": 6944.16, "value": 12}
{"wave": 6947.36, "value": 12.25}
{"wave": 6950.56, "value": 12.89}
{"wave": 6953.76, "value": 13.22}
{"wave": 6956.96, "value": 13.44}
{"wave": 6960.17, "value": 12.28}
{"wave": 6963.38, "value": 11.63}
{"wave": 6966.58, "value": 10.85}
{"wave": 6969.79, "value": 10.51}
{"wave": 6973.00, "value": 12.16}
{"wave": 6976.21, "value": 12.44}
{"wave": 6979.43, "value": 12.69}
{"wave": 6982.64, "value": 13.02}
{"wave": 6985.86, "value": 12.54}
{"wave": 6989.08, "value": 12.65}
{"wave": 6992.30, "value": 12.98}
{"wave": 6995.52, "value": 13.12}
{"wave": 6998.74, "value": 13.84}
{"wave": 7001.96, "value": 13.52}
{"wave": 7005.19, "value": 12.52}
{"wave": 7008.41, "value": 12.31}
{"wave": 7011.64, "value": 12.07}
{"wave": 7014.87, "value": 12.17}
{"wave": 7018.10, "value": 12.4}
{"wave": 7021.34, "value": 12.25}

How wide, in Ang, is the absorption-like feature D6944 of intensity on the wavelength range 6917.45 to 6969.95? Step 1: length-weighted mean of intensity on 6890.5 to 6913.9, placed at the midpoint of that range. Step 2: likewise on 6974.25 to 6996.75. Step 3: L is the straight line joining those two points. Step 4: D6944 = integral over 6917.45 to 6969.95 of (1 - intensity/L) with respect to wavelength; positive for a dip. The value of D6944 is 2.20 Ang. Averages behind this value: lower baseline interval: 12.5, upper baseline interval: 12.8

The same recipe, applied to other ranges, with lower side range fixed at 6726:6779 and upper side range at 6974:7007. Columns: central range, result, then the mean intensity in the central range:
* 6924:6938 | 1.0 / 12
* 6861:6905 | 0.7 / 12.8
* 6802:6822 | 0.4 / 12.8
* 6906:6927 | 1.1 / 12.3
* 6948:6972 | 1.5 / 12.1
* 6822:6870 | 0.2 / 12.9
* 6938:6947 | 0.6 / 12.1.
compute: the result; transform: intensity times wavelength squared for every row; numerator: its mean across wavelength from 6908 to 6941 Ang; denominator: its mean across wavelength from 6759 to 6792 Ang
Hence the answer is 1.0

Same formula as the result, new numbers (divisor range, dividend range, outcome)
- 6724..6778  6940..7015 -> 1.02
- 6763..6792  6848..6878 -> 1.09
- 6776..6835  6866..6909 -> 1.04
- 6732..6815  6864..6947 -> 1.04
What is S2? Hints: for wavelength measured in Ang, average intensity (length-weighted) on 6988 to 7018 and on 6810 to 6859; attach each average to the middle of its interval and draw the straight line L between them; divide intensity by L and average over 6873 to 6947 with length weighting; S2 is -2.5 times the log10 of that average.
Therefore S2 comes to 0.05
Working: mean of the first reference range 12.9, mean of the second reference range 12.8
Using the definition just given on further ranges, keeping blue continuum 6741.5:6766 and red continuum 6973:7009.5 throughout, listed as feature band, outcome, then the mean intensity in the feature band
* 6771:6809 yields 0.02 mag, 12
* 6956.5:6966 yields 0.05 mag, 12.2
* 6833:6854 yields -0.01 mag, 12.5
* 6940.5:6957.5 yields 0.01 mag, 12.6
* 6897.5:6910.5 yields 0.00 mag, 12.6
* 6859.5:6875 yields -0.10 mag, 13.6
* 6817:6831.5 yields -0.08 mag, 13.3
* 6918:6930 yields 0.08 mag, 11.8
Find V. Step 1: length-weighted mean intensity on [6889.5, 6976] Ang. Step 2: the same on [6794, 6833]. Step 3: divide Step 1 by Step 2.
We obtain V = 1.0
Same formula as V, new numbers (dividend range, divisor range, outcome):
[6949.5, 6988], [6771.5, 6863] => 0.98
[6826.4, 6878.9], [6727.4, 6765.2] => 0.98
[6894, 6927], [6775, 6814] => 1.01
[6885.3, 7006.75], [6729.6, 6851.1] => 0.98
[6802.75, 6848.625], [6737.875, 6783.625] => 1.06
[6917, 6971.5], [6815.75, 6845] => 0.91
